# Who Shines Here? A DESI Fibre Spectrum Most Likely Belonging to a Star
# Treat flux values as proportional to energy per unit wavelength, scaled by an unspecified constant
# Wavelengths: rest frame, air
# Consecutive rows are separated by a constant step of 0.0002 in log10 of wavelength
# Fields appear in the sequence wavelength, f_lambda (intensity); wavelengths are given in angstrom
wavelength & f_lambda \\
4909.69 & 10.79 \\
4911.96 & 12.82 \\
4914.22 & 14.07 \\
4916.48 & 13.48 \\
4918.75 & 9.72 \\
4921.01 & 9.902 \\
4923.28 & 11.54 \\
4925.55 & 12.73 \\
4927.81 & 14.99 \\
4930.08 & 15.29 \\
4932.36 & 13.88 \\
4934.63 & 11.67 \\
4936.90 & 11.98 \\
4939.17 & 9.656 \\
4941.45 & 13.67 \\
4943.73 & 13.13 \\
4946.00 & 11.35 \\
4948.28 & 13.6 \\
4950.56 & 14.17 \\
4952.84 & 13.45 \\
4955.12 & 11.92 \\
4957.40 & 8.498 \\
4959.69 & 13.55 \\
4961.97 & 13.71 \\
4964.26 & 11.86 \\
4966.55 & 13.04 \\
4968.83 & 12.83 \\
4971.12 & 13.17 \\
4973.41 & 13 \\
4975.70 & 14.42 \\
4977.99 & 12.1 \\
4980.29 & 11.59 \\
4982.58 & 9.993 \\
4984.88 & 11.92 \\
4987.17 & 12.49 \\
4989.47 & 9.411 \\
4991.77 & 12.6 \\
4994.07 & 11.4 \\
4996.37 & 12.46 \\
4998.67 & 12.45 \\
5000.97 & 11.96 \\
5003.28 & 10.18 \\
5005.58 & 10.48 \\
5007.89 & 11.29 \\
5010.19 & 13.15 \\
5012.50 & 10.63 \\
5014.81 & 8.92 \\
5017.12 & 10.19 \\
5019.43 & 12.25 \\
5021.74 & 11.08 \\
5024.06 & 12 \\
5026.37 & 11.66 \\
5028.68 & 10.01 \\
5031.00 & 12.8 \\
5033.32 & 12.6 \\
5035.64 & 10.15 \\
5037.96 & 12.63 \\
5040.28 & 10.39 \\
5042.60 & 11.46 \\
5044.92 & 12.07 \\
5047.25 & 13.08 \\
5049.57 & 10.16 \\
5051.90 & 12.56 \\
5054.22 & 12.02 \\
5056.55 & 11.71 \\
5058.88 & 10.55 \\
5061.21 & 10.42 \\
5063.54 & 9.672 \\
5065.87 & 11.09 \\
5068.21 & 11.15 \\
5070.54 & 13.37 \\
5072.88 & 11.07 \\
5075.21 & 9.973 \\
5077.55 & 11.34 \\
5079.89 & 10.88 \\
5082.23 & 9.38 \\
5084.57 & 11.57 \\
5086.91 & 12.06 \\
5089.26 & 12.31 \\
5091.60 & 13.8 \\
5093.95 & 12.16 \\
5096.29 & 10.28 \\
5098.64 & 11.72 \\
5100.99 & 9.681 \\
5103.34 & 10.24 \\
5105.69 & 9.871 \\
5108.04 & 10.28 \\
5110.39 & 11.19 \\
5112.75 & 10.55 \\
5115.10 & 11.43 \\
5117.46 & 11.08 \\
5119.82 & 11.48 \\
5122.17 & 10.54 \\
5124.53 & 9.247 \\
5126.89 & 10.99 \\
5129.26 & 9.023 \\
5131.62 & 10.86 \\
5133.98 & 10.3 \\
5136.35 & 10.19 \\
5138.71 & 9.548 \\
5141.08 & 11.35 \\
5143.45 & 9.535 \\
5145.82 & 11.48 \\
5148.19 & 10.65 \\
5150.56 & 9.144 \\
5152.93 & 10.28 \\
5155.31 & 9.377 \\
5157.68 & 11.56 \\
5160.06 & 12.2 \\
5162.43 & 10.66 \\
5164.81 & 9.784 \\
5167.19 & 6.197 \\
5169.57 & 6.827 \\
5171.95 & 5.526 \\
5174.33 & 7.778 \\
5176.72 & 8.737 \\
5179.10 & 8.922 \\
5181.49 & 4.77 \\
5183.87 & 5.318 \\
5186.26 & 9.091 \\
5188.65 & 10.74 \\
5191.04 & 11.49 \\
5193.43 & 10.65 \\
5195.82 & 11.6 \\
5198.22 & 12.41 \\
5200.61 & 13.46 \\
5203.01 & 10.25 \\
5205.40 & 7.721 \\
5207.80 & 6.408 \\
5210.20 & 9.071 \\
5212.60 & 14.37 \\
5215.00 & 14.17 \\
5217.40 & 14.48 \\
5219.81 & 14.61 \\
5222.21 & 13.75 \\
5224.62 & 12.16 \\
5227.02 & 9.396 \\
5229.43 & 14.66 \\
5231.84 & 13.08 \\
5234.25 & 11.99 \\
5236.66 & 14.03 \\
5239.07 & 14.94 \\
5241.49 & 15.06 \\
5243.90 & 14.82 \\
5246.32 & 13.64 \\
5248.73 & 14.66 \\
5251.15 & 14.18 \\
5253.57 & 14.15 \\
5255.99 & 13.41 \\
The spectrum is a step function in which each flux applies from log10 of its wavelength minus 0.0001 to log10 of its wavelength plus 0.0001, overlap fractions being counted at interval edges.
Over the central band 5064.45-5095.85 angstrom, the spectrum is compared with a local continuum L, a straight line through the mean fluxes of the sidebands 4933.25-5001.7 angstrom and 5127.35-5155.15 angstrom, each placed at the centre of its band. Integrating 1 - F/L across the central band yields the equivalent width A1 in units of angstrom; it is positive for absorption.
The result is -1.70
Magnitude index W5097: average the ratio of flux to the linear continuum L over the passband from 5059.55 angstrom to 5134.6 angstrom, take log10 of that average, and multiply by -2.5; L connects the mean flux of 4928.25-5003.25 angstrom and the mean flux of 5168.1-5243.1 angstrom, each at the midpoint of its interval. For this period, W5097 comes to 0.06 mag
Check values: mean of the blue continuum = 12.4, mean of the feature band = 10.9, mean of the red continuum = 10.9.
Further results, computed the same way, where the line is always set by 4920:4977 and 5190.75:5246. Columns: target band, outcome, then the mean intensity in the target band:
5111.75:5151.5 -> 0.20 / 10.4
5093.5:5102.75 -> 0.16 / 10.8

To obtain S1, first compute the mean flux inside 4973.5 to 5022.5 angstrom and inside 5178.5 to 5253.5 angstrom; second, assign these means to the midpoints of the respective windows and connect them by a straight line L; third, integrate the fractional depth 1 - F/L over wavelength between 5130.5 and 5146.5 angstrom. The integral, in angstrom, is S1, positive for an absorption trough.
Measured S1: 1.8 angstrom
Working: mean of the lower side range 11.5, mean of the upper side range 11.9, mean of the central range 10.4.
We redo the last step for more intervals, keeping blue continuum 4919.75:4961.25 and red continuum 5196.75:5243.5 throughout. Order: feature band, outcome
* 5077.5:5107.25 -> 3.15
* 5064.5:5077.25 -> 1.20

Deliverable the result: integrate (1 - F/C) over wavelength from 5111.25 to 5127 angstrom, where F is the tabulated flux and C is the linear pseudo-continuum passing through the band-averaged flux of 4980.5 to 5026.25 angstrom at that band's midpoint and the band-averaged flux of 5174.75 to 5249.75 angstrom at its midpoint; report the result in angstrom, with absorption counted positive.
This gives 1.0 angstrom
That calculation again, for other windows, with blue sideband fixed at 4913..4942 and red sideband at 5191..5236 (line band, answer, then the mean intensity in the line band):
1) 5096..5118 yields 2.7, 10.6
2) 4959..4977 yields -1.1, 13.2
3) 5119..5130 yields 1.7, 10.3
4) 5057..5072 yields 1.4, 11.1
